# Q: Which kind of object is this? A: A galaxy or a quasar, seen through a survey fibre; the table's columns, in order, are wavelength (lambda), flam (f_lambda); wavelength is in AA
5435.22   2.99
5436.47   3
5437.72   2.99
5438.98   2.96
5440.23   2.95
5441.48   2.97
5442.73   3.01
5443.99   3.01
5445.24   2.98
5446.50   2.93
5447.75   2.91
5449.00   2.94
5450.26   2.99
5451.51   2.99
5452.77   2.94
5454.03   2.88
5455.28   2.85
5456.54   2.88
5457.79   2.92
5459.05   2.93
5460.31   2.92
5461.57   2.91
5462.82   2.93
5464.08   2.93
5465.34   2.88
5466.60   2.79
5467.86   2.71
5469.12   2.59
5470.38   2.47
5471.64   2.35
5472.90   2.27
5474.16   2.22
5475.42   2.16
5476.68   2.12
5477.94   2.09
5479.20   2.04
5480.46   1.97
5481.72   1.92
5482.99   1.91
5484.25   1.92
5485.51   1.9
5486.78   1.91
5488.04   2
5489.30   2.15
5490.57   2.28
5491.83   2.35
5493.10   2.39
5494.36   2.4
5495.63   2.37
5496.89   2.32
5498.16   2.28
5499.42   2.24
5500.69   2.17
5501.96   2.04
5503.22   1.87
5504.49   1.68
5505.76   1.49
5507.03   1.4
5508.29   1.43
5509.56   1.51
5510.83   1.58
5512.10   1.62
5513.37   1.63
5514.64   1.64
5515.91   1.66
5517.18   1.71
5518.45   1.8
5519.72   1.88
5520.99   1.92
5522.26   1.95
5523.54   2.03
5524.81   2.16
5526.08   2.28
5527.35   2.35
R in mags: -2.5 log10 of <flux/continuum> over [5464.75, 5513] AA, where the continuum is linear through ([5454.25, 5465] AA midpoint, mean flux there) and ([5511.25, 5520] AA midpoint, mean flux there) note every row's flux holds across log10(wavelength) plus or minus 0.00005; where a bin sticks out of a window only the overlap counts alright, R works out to 0.09 mag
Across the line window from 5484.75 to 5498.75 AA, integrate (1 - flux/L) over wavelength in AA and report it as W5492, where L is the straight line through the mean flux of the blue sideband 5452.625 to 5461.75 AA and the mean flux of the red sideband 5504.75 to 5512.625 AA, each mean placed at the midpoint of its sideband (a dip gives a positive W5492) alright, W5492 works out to -1.83 AA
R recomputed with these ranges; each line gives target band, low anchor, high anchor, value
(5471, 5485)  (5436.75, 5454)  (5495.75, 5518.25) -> 0.13 mag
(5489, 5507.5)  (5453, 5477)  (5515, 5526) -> 0.06 mag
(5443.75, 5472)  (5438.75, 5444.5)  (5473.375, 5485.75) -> -0.12 mag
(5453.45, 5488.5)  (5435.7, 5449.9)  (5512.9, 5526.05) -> 0.06 mag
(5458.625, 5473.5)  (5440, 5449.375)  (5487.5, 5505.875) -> -0.03 mag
